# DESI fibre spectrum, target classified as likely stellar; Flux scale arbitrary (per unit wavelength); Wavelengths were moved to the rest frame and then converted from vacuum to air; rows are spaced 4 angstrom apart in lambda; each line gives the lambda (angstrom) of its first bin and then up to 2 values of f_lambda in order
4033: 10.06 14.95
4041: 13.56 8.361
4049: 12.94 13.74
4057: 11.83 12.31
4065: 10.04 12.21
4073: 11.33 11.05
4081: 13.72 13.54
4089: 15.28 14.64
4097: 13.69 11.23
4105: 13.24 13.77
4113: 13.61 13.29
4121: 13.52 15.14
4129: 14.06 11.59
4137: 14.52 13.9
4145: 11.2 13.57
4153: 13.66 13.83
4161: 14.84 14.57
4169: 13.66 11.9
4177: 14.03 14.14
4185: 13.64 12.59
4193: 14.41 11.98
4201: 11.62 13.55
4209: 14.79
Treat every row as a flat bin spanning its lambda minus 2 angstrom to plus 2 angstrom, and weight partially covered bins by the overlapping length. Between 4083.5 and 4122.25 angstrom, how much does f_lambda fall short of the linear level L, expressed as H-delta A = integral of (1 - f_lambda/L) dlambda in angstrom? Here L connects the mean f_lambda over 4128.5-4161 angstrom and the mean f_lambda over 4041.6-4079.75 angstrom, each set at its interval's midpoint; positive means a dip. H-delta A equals -3.37 angstrom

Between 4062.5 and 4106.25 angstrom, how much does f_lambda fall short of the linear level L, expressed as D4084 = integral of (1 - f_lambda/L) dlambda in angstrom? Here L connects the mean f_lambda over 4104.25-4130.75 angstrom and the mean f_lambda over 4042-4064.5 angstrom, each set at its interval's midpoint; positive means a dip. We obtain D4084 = 0.28 angstrom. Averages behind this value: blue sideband 11.8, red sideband 13.8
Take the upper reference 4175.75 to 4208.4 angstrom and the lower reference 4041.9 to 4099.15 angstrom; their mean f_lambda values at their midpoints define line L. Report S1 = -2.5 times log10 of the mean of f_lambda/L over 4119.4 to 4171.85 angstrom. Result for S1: -0.06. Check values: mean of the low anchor 12.5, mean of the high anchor 13.3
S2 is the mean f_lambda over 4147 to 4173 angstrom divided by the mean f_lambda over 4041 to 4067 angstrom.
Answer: 1.2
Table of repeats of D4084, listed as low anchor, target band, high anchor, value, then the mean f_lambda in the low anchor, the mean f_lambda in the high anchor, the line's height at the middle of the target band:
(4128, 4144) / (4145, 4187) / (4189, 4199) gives -1.46 angstrom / 13.3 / 13.1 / 13.2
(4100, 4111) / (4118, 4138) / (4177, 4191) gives -0.97 angstrom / 12.9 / 13.5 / 13.1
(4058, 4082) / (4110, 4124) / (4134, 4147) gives -1.10 angstrom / 11.7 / 13.1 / 12.6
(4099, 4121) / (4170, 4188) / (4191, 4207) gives -0.64 angstrom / 13.1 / 12.9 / 12.9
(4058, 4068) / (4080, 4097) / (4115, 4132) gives -2.54 angstrom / 11.3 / 13.9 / 12.4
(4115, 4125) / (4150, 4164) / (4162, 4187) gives -0.39 angstrom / 13.8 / 13.7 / 13.7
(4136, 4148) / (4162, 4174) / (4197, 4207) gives -0.73 angstrom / 13.1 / 12.5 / 12.8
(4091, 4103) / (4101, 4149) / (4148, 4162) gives 0.69 angstrom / 13.2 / 13.9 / 13.6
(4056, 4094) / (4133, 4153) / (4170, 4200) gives -0.32 angstrom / 12.6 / 13.2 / 13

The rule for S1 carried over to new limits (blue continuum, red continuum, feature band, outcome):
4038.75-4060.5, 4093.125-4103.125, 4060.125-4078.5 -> 0.10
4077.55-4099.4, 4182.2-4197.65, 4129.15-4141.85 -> 0.02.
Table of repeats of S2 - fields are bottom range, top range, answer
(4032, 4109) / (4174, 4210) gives 1.06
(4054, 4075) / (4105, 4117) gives 1.16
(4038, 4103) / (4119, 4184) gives 1.09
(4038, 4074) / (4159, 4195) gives 1.15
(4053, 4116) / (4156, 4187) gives 1.08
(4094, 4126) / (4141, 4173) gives 1.01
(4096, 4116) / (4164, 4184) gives 1.04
